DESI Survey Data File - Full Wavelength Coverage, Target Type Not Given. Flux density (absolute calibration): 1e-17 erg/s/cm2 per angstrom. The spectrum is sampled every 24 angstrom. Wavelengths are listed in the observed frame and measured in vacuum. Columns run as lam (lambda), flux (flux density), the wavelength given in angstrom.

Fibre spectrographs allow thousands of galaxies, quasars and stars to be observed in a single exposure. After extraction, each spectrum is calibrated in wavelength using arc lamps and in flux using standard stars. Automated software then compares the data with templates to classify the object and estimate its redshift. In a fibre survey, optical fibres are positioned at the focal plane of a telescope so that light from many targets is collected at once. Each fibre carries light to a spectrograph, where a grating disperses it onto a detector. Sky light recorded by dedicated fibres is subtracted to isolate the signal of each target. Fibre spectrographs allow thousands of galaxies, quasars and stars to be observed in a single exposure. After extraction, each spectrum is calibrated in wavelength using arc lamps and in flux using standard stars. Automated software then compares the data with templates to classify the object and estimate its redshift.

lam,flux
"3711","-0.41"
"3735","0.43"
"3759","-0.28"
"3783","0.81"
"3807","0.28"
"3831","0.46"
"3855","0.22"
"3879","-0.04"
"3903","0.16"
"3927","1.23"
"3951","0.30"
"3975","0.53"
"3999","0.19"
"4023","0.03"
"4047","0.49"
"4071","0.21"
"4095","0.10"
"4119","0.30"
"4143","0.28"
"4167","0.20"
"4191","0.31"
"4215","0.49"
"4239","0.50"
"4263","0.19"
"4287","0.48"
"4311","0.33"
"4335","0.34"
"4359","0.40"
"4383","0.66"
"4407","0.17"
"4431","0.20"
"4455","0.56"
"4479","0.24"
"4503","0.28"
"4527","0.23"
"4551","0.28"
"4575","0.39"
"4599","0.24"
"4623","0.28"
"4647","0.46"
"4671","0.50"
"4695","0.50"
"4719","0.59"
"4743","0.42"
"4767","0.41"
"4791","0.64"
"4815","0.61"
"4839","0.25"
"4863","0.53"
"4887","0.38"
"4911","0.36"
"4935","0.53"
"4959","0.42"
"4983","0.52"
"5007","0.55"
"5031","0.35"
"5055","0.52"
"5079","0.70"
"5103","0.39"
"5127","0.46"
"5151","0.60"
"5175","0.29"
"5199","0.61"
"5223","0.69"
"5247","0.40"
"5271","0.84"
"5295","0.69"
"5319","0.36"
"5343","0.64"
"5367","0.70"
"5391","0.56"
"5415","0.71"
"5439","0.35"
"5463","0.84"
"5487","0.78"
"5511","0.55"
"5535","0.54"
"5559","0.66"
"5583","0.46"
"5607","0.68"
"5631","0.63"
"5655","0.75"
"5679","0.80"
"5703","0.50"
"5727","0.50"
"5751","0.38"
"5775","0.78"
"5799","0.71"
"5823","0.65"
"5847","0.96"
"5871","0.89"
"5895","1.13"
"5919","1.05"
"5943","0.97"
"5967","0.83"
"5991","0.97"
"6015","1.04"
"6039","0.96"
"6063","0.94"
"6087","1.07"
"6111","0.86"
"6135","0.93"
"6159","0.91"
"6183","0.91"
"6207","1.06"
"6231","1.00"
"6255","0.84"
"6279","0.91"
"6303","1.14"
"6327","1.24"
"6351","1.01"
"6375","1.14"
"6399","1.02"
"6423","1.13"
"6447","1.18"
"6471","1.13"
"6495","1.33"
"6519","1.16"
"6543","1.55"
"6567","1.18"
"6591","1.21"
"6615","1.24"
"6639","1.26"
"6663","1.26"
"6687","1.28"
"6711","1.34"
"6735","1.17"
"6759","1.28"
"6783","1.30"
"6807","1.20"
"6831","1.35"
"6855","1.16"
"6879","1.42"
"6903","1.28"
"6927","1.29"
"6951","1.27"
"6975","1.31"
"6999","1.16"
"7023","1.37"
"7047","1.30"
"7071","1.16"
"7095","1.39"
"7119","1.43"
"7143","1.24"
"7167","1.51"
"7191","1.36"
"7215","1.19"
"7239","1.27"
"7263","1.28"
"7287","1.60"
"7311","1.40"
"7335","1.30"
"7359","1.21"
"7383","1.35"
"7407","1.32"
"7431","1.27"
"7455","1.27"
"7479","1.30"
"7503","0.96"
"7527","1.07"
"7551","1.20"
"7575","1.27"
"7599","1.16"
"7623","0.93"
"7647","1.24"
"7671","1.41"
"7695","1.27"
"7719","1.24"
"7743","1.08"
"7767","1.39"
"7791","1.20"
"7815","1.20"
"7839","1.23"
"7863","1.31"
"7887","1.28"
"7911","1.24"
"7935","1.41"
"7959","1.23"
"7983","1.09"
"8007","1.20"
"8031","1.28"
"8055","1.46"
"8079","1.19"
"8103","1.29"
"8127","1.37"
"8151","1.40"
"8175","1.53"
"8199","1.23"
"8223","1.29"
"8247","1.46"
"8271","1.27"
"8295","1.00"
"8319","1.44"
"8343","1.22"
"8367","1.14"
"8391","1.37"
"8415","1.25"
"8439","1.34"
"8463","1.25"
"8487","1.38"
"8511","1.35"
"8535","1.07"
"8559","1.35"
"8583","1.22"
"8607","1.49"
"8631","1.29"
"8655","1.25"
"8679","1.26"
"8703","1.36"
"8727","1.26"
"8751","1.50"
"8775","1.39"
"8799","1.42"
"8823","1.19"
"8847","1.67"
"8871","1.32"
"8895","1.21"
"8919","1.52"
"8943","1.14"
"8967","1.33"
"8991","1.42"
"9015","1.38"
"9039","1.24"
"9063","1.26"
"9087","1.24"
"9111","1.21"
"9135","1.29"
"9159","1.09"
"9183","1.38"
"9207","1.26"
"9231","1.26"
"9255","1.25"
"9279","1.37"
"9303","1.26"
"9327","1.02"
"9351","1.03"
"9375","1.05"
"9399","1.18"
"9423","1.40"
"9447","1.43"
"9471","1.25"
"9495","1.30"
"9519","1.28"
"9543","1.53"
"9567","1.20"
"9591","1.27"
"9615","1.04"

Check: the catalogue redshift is 0.45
